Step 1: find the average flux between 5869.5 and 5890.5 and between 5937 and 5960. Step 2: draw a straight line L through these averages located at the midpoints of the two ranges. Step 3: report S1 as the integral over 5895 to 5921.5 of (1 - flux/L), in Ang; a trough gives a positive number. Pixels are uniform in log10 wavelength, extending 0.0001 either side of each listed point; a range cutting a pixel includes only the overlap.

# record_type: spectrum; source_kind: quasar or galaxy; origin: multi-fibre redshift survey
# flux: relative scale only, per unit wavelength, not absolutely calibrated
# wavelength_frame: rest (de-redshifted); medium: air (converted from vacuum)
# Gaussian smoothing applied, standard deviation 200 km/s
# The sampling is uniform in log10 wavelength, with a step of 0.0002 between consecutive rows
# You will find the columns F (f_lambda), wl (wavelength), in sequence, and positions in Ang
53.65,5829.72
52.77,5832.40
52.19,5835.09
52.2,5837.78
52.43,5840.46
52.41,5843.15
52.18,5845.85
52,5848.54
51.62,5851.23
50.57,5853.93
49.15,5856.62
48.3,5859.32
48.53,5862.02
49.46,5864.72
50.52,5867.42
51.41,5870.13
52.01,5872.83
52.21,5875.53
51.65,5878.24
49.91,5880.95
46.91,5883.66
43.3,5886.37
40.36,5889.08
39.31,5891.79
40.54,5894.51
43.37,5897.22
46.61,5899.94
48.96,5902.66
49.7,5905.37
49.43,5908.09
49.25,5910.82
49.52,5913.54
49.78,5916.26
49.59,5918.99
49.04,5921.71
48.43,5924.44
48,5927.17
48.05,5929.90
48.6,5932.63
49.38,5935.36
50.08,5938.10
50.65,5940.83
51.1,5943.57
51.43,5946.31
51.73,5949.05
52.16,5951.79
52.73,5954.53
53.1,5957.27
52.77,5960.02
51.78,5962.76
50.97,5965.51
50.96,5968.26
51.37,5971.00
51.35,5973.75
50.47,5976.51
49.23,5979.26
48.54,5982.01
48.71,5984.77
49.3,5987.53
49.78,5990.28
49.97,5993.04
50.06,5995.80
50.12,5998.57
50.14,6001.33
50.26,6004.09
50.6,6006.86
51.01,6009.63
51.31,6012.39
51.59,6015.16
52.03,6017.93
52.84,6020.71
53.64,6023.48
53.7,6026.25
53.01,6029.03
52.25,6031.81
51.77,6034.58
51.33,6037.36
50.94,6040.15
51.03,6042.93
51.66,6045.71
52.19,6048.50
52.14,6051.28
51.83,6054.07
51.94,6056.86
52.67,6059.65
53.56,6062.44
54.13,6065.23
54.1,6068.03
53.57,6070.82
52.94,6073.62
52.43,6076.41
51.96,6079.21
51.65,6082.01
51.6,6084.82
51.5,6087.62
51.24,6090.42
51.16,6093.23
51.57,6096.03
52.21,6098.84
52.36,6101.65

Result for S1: 0.8 Ang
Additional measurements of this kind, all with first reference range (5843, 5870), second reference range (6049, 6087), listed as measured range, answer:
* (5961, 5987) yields 0.6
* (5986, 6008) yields 0.8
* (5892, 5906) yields 1.6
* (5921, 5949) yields 0.9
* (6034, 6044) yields 0.2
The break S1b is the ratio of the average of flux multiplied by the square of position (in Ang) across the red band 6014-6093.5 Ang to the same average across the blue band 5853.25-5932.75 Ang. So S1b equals 1.15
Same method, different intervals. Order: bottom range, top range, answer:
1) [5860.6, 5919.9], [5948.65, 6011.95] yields 1.09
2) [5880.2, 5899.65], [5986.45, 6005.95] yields 1.19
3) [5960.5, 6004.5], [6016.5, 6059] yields 1.06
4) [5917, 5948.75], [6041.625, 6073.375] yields 1.11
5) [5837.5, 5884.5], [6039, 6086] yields 1.10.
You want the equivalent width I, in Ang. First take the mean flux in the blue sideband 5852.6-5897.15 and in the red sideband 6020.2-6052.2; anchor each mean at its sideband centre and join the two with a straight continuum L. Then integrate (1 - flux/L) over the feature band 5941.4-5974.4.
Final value -1.18 Ang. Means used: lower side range 47.6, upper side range 52.2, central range 51.8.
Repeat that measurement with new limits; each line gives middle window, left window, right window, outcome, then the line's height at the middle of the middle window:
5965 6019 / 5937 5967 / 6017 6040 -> 1.79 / 52.1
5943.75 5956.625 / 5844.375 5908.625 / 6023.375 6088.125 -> -0.53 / 49.9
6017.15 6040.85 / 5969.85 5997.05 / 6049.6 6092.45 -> -0.57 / 51.2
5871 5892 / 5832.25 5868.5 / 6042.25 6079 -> 1.53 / 51.2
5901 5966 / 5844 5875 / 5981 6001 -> -0.31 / 50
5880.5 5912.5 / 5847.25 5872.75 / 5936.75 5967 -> 3.32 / 50.8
